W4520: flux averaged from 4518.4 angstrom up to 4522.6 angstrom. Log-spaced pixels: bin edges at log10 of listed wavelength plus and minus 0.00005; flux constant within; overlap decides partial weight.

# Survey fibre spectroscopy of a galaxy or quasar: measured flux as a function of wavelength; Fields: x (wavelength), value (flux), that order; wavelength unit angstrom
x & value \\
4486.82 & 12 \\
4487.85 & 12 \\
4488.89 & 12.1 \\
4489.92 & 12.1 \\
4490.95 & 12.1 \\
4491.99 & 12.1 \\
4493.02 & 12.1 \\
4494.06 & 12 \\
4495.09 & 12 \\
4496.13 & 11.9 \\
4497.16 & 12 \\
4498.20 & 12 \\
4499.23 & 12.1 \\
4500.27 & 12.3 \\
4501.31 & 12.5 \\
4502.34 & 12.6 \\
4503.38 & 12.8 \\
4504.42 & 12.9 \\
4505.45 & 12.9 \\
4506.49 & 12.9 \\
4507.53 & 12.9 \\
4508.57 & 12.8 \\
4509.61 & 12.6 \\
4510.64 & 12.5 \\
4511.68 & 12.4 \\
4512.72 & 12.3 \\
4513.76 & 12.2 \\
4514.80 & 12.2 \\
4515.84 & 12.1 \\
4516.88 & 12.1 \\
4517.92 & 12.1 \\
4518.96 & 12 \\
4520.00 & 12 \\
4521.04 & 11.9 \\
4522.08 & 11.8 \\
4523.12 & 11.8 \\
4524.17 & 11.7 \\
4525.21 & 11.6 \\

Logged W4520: 11.9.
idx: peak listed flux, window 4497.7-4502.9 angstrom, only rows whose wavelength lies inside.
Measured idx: 12.6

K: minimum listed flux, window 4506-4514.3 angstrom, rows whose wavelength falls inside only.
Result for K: 12.2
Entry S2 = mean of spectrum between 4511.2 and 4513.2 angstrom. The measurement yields 12.3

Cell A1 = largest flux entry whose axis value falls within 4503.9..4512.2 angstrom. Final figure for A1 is 12.9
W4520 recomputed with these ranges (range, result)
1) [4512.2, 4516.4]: 12.2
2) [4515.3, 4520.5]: 12.1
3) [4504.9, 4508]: 12.9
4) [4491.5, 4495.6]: 12.1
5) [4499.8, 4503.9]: 12.5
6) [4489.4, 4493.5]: 12.1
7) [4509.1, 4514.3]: 12.4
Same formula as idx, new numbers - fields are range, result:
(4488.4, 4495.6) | 12.1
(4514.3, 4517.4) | 12.2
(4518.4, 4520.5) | 12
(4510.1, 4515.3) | 12.5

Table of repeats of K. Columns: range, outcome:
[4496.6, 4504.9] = 12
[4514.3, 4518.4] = 12.1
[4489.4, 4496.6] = 11.9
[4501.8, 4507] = 12.6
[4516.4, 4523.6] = 11.8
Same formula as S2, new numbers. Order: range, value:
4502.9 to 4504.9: 12.8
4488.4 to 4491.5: 12.1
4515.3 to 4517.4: 12.1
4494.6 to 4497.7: 12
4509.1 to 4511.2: 12.6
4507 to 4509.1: 12.8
